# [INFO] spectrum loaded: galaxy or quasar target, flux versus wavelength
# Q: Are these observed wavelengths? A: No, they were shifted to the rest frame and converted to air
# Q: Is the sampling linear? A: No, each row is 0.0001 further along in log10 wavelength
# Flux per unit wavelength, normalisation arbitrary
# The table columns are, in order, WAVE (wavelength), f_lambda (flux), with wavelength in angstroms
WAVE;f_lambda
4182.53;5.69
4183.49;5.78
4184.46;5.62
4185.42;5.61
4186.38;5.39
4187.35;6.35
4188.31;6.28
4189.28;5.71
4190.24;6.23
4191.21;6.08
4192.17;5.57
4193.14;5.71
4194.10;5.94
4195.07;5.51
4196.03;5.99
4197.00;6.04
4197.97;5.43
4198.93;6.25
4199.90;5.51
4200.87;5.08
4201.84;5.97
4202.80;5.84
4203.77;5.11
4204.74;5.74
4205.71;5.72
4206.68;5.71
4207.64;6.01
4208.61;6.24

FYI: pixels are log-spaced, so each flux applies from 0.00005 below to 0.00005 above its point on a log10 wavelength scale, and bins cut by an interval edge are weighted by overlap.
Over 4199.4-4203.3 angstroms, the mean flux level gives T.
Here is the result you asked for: 5.6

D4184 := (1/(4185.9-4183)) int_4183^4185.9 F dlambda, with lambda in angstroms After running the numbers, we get 5.67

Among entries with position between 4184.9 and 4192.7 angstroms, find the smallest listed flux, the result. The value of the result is 5.39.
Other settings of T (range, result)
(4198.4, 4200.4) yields 5.87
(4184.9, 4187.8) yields 5.78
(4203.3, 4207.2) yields 5.58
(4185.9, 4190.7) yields 5.99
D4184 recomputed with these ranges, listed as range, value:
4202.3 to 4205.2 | 5.57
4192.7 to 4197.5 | 5.84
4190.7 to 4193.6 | 5.78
